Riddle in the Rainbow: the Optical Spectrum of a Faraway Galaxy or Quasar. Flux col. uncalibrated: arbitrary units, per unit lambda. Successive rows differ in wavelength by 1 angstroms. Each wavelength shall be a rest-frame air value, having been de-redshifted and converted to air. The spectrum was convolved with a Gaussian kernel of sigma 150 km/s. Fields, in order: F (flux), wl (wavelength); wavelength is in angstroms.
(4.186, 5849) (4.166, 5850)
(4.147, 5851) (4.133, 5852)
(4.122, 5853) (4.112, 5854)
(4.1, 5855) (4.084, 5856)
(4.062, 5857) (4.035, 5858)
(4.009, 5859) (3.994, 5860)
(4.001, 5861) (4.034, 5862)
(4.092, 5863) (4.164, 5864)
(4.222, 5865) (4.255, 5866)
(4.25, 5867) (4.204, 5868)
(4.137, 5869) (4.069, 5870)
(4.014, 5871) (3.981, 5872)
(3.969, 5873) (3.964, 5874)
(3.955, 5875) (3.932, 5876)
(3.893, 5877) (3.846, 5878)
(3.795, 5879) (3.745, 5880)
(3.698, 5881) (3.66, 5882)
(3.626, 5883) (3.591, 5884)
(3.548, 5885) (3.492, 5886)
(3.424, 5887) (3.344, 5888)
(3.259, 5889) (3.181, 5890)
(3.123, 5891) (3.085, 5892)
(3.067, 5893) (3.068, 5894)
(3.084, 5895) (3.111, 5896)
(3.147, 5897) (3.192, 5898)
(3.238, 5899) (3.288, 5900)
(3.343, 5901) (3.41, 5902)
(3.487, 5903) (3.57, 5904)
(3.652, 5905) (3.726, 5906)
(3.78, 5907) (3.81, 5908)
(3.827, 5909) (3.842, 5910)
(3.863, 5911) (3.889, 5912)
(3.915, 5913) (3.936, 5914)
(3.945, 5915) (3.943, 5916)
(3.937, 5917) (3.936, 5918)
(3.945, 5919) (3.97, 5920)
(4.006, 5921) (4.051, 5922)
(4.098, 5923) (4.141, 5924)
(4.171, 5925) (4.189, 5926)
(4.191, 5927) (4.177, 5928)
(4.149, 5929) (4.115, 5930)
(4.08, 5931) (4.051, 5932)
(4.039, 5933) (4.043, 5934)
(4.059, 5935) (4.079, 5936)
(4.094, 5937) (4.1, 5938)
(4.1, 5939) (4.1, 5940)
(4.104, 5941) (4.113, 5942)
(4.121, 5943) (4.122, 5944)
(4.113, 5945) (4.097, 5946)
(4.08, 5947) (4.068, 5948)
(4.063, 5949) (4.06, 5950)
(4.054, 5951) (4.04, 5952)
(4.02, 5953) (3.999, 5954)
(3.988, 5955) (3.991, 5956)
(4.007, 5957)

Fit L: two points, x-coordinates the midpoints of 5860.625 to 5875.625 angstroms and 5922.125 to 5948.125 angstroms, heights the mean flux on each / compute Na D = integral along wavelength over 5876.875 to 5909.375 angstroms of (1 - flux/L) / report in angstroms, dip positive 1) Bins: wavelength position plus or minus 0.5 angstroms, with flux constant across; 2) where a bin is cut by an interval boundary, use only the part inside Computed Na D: 5.1 angstroms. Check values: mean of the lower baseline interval 4.09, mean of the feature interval 3.45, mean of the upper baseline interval 4.11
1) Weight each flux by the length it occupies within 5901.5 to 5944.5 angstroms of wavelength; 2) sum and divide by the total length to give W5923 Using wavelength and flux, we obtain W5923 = 3.97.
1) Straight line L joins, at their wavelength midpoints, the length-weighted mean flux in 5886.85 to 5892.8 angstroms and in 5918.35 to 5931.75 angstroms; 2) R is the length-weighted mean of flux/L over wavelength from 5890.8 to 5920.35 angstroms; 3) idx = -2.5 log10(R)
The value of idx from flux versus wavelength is 0.01 mag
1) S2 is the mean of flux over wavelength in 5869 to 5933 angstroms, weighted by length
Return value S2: 3.73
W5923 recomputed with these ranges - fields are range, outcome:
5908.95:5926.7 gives 3.98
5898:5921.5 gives 3.74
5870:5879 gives 3.94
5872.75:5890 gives 3.67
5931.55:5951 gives 4.08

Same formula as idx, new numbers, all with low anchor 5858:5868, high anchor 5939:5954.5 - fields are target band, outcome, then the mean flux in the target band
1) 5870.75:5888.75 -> 0.10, 3.74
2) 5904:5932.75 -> 0.03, 3.97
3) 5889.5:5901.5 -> 0.28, 3.16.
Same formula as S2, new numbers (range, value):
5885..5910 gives 3.38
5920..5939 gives 4.1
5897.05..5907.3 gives 3.45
